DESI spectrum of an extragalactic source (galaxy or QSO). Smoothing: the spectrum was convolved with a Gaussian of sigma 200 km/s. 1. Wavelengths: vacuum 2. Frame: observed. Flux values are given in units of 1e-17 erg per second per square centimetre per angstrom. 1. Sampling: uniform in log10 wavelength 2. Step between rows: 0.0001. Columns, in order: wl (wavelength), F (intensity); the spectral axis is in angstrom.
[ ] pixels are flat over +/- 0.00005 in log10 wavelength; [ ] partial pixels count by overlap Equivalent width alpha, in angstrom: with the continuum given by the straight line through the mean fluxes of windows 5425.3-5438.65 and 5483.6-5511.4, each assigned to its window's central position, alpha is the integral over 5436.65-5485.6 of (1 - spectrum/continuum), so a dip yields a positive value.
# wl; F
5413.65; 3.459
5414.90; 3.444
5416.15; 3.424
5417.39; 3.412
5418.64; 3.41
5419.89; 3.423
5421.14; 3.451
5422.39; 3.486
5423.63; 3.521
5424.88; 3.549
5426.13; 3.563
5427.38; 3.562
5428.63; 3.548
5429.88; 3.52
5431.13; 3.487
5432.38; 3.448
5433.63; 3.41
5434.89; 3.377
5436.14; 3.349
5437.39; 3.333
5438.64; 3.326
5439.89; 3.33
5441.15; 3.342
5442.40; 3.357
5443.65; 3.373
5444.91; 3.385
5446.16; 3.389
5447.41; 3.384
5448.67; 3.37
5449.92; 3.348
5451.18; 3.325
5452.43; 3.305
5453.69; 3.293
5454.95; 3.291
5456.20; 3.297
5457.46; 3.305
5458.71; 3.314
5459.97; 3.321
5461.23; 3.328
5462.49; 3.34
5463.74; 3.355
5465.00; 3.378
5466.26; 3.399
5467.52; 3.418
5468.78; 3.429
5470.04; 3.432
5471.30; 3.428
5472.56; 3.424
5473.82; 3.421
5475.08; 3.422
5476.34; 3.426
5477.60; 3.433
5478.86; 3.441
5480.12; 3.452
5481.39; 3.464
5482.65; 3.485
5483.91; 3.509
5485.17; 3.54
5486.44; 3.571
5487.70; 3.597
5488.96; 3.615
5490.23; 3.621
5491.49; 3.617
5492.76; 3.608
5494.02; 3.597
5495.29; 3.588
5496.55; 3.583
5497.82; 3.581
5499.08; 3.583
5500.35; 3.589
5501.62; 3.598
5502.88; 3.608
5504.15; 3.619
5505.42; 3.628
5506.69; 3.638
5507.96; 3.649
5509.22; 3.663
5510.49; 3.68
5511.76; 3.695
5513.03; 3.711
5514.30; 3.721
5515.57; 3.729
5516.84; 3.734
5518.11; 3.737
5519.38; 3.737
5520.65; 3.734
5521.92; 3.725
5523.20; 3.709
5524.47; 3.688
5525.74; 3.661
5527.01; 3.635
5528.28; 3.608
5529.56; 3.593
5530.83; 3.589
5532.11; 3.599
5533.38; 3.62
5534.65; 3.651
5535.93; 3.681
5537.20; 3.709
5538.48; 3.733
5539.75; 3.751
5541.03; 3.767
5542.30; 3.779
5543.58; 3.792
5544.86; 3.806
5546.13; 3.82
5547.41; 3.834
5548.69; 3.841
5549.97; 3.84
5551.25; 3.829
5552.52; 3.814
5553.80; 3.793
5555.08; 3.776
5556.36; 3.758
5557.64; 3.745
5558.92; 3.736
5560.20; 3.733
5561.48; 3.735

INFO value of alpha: 1.9 angstrom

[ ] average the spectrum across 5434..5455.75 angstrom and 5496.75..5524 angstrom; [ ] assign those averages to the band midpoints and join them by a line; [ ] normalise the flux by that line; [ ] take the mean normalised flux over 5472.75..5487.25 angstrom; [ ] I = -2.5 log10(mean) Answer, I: 0.02 mag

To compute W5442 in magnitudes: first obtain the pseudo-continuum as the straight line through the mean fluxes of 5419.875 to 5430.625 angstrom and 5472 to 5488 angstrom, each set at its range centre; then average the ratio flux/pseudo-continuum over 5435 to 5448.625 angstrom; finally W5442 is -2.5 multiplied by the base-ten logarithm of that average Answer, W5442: 0.05 mag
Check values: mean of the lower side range 3.52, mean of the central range 3.36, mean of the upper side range 3.47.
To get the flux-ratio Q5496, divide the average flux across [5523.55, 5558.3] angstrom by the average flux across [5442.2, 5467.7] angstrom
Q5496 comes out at 1.12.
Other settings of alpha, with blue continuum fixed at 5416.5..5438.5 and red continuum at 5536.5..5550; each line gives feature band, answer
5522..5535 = 0.4 angstrom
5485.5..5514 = 0.3 angstrom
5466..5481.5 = 0.7 angstrom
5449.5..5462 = 0.8 angstrom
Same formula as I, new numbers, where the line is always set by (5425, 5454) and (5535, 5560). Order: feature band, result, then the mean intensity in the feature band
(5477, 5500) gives 0.01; 3.55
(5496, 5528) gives 0.00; 3.67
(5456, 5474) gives 0.04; 3.37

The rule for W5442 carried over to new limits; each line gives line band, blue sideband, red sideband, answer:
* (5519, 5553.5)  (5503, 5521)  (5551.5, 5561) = 0.00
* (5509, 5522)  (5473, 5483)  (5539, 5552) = -0.02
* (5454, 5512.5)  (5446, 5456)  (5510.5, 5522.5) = 0.01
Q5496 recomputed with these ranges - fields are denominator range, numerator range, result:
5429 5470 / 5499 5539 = 1.09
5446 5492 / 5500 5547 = 1.08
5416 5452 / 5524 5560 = 1.09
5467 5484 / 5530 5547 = 1.08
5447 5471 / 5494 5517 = 1.09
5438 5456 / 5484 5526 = 1.09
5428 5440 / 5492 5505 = 1.05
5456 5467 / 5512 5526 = 1.11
